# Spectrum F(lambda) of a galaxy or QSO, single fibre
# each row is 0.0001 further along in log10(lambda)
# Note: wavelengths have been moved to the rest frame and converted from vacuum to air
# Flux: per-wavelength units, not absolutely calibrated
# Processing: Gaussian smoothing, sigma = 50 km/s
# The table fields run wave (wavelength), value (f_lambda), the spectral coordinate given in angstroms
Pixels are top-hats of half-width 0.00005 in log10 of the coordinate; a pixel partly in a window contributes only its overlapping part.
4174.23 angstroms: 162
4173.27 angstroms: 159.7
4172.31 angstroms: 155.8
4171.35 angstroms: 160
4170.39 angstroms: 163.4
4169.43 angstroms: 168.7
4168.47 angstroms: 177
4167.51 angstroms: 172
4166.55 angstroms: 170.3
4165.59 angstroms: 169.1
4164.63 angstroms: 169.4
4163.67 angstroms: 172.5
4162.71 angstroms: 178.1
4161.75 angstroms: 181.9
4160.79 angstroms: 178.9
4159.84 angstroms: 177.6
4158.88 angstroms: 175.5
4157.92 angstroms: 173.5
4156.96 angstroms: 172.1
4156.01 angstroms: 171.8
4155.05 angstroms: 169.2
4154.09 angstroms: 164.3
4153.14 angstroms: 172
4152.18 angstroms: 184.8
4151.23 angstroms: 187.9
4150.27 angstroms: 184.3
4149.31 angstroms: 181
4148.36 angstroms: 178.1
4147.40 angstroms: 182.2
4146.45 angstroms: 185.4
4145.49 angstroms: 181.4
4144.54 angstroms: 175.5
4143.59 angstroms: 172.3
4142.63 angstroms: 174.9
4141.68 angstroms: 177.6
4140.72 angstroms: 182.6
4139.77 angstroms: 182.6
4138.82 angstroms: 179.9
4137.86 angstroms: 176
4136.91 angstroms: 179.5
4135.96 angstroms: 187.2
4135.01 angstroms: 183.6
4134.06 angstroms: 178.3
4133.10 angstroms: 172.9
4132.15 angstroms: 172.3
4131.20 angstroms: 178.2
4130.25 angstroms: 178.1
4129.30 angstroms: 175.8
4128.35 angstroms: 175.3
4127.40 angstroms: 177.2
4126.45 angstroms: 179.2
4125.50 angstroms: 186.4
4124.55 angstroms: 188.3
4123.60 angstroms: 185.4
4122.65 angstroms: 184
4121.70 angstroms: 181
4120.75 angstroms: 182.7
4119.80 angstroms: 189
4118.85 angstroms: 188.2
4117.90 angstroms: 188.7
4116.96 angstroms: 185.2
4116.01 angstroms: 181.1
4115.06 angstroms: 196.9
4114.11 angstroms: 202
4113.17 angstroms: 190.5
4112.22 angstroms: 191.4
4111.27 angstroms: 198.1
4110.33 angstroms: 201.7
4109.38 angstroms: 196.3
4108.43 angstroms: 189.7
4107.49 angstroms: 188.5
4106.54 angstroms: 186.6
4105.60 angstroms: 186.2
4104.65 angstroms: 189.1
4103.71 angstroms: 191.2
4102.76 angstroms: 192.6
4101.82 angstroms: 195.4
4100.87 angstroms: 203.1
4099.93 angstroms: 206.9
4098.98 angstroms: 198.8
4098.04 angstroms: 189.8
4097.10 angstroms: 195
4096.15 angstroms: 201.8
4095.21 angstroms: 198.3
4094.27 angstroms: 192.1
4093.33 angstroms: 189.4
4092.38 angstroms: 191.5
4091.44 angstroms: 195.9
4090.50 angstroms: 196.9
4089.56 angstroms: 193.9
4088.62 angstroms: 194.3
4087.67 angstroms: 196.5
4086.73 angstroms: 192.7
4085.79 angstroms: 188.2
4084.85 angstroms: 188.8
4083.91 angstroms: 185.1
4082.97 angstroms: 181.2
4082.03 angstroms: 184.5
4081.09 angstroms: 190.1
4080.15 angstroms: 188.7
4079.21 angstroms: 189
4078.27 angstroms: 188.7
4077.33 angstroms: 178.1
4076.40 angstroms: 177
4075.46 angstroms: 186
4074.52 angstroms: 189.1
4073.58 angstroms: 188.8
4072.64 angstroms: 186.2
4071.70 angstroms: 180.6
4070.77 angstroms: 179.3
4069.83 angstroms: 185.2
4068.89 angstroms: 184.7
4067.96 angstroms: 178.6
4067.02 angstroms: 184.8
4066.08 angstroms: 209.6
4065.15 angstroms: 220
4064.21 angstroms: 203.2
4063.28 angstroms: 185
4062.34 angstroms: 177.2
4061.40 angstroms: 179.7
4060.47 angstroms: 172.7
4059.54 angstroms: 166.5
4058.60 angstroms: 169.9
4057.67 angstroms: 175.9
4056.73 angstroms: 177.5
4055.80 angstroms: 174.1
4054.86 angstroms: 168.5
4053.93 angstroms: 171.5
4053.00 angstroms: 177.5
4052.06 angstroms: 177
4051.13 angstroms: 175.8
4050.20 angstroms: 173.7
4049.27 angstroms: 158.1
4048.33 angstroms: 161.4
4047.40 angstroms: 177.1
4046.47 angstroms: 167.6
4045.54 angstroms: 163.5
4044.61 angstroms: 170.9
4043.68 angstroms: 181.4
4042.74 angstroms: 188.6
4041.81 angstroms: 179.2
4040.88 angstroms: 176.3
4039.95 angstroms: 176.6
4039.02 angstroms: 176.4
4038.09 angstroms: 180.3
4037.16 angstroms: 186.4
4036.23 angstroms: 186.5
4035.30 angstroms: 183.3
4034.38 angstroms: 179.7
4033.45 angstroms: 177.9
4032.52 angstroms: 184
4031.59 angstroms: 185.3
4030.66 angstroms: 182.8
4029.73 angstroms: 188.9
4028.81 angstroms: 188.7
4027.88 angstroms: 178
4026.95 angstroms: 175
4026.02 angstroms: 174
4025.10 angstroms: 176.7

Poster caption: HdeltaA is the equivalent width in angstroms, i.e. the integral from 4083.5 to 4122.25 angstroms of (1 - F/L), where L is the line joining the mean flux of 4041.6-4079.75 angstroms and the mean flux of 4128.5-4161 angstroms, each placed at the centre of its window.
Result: -2.9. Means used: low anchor 180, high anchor 178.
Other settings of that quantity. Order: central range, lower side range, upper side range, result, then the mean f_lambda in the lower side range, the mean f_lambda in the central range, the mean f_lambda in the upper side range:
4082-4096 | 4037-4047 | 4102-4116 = -0.29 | 177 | 192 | 193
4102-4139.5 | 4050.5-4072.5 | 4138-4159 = -1.39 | 182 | 186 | 178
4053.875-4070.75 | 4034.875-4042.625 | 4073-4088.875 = 0.17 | 181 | 183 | 187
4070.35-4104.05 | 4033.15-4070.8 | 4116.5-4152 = -2.03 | 179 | 191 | 181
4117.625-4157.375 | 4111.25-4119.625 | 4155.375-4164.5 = 0.76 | 191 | 180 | 175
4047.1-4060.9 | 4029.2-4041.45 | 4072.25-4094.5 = 0.96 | 182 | 172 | 189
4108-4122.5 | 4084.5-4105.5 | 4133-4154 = -0.18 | 194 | 191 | 180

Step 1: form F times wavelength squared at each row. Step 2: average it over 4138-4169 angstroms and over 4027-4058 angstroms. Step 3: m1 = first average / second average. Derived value 1.05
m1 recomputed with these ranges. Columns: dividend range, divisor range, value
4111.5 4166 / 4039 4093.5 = 1.02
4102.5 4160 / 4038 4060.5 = 1.10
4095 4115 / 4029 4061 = 1.14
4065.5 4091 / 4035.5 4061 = 1.09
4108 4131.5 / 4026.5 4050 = 1.09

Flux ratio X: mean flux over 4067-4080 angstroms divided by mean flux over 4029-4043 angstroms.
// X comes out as 1.01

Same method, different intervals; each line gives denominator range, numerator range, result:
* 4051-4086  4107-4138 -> 1.01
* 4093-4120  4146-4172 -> 0.90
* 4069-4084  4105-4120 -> 1.03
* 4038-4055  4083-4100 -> 1.11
